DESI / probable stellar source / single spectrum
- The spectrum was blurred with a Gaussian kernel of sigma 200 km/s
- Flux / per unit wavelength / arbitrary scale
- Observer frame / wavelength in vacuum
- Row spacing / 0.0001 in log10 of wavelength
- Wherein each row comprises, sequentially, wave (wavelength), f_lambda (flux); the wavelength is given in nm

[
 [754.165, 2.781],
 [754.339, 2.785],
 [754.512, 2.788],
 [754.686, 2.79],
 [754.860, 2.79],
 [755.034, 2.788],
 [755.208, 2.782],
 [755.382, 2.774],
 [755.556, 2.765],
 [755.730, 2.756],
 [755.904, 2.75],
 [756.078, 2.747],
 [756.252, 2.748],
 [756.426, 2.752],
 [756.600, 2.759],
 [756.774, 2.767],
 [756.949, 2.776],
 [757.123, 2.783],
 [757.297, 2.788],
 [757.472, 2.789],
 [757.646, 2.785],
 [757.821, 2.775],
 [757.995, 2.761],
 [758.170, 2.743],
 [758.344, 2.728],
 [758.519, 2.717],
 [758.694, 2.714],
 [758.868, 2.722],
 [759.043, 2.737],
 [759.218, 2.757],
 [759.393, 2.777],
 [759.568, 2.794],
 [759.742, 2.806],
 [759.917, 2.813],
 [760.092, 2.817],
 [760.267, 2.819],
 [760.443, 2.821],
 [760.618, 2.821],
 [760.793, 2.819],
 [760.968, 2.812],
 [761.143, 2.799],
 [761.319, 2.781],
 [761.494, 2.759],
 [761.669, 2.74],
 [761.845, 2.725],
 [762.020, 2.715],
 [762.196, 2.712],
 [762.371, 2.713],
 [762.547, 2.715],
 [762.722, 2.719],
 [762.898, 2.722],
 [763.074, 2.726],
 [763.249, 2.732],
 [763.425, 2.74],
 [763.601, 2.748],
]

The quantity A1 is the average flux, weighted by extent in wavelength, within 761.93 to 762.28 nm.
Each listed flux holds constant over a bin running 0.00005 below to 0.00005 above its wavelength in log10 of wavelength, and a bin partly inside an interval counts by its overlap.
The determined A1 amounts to 2.71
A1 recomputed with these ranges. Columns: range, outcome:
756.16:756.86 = 2.76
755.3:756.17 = 2.76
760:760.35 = 2.82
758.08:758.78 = 2.72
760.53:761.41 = 2.81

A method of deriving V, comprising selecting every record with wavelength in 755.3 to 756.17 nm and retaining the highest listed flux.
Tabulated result 2.774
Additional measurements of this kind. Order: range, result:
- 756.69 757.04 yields 2.776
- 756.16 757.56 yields 2.789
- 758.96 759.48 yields 2.777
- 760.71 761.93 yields 2.819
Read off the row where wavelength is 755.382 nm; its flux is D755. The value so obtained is 2.774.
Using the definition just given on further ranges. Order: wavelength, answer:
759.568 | 2.794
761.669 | 2.74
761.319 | 2.781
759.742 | 2.806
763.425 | 2.74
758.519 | 2.717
